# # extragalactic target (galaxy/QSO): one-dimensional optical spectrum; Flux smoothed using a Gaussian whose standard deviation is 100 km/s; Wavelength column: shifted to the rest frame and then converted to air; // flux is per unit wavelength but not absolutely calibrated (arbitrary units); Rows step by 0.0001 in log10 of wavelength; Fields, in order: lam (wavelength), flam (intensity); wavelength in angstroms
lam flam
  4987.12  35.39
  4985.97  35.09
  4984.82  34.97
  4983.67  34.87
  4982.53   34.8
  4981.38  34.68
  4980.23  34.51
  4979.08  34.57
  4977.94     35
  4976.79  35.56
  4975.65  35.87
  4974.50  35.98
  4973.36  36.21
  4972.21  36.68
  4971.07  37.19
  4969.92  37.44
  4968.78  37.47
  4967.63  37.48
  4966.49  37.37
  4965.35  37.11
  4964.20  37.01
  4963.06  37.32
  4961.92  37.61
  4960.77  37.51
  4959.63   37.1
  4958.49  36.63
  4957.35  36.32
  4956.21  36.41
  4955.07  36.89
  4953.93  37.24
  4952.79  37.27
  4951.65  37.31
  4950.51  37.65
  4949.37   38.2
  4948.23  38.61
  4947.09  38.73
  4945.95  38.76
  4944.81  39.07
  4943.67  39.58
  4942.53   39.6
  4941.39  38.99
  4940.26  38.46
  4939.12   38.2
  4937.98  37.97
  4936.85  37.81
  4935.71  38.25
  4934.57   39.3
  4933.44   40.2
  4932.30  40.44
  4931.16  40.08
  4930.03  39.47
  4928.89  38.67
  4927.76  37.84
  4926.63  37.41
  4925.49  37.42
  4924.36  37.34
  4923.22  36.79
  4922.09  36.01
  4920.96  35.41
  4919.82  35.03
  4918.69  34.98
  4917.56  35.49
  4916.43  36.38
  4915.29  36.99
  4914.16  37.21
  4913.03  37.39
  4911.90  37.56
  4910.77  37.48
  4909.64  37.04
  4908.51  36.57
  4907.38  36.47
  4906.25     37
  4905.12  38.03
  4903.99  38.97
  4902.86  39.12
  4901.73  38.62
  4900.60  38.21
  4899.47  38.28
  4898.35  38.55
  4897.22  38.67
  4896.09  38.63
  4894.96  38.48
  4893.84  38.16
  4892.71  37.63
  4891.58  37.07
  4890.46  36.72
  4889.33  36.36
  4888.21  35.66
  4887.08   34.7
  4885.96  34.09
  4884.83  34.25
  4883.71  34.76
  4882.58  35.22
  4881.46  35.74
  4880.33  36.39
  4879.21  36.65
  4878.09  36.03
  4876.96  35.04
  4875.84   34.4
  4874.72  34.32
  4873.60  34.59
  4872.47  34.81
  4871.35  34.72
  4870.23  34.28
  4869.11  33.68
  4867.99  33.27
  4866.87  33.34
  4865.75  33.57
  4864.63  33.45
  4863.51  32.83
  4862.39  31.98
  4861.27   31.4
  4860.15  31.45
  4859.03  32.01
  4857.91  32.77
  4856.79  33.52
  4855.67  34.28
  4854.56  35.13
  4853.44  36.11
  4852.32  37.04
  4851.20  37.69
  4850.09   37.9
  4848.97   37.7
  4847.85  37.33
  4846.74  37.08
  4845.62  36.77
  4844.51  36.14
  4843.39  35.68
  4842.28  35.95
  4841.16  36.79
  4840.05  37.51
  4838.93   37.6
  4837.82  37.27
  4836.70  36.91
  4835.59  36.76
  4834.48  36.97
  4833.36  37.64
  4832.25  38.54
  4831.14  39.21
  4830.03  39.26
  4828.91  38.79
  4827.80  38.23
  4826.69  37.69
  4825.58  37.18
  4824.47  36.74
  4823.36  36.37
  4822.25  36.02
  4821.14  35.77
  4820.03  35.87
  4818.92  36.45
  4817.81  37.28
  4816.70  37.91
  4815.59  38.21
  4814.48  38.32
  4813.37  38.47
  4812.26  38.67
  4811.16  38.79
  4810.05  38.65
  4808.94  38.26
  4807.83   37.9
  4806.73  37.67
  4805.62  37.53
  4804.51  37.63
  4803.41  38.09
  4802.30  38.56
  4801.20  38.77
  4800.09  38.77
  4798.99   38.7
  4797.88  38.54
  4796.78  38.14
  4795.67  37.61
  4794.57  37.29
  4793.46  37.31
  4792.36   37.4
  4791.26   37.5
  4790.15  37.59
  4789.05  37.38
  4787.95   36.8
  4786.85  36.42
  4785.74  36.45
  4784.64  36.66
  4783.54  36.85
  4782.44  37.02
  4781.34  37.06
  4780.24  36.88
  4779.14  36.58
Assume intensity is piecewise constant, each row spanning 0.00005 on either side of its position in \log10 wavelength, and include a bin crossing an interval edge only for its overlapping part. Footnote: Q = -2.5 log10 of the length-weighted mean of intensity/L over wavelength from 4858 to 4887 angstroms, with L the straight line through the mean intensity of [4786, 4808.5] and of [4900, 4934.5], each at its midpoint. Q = 0.11 mag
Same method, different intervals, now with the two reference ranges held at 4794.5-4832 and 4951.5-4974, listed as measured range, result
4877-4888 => 0.066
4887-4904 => -0.010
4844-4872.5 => 0.091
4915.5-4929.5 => 0.021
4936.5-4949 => -0.044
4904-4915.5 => 0.002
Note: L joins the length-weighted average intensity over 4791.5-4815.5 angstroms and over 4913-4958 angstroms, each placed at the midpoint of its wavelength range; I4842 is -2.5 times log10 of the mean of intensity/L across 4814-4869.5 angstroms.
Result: 0.06 mag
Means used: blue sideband 38.1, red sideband 37.8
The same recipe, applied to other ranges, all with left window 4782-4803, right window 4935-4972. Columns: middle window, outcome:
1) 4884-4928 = 0.020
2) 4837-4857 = 0.031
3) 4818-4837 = 0.008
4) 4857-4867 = 0.159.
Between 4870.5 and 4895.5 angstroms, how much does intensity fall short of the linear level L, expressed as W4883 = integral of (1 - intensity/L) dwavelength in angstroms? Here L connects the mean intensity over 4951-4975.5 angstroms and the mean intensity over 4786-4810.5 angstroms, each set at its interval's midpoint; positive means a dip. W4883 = 1.1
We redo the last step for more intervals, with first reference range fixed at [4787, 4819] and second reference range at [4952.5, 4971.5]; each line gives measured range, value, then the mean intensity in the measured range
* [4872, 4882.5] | 0.6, 35.3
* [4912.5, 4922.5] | 0.3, 36.1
